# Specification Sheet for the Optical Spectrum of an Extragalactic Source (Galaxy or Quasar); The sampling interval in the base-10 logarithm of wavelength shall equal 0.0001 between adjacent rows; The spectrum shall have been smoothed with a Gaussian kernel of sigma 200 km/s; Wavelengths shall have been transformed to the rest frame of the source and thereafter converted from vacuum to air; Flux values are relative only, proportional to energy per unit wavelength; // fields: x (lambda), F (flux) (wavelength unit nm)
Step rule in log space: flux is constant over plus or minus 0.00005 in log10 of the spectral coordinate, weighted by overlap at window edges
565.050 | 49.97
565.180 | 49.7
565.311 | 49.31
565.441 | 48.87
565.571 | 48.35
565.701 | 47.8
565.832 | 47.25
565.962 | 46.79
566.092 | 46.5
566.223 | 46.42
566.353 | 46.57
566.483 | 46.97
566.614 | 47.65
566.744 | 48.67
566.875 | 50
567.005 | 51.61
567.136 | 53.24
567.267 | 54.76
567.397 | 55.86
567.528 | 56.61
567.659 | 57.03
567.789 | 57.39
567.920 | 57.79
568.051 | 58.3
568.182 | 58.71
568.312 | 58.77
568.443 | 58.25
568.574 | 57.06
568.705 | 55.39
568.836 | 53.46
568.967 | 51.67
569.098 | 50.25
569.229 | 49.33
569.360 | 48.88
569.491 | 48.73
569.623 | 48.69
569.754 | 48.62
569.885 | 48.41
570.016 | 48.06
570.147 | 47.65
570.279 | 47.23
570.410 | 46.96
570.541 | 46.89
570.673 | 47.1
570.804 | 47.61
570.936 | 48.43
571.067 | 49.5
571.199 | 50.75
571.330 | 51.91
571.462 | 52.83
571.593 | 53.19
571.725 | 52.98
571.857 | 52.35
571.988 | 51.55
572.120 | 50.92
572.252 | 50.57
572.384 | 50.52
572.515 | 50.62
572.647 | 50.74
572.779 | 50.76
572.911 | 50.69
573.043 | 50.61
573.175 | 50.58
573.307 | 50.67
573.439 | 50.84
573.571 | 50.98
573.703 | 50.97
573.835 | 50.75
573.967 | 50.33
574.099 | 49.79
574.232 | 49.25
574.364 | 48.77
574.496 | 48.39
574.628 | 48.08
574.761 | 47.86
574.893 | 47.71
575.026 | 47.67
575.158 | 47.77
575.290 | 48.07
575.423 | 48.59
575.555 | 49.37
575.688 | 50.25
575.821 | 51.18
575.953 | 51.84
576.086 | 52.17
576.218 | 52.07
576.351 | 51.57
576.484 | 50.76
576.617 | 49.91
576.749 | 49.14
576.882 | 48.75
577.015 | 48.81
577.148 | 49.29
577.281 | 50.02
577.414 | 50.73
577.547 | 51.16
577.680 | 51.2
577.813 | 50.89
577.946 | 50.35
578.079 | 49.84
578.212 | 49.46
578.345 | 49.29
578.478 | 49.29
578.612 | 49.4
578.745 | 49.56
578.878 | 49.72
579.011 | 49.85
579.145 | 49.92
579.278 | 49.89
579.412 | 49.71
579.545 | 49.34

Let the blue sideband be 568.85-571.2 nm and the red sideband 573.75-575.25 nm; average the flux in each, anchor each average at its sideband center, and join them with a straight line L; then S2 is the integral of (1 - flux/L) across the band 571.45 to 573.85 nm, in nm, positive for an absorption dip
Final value -0.12 nm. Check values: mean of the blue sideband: 48.6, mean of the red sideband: 48.8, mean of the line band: 51.2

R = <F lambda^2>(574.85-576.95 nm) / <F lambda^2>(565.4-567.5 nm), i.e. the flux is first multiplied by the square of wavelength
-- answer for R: 1.04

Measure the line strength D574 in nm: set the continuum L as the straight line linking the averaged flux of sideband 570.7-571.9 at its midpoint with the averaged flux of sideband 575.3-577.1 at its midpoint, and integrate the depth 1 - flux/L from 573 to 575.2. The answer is 0.05 nm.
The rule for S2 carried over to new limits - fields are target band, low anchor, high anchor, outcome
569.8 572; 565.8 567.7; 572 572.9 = 0.05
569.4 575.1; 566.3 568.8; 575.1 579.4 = 0.27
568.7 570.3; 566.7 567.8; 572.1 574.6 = 0.09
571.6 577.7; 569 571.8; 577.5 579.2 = -0.07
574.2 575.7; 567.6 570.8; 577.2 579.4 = 0.07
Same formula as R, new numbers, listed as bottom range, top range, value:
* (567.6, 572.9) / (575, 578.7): 0.99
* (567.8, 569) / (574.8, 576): 0.89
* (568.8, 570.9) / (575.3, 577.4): 1.06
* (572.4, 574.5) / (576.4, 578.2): 1.01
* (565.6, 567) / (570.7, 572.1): 1.09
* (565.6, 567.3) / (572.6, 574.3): 1.06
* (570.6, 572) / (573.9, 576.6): 0.99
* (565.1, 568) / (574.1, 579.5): 1.02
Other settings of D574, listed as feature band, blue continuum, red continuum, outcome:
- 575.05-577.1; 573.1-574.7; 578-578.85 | -0.01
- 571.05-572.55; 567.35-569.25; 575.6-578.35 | 0.06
